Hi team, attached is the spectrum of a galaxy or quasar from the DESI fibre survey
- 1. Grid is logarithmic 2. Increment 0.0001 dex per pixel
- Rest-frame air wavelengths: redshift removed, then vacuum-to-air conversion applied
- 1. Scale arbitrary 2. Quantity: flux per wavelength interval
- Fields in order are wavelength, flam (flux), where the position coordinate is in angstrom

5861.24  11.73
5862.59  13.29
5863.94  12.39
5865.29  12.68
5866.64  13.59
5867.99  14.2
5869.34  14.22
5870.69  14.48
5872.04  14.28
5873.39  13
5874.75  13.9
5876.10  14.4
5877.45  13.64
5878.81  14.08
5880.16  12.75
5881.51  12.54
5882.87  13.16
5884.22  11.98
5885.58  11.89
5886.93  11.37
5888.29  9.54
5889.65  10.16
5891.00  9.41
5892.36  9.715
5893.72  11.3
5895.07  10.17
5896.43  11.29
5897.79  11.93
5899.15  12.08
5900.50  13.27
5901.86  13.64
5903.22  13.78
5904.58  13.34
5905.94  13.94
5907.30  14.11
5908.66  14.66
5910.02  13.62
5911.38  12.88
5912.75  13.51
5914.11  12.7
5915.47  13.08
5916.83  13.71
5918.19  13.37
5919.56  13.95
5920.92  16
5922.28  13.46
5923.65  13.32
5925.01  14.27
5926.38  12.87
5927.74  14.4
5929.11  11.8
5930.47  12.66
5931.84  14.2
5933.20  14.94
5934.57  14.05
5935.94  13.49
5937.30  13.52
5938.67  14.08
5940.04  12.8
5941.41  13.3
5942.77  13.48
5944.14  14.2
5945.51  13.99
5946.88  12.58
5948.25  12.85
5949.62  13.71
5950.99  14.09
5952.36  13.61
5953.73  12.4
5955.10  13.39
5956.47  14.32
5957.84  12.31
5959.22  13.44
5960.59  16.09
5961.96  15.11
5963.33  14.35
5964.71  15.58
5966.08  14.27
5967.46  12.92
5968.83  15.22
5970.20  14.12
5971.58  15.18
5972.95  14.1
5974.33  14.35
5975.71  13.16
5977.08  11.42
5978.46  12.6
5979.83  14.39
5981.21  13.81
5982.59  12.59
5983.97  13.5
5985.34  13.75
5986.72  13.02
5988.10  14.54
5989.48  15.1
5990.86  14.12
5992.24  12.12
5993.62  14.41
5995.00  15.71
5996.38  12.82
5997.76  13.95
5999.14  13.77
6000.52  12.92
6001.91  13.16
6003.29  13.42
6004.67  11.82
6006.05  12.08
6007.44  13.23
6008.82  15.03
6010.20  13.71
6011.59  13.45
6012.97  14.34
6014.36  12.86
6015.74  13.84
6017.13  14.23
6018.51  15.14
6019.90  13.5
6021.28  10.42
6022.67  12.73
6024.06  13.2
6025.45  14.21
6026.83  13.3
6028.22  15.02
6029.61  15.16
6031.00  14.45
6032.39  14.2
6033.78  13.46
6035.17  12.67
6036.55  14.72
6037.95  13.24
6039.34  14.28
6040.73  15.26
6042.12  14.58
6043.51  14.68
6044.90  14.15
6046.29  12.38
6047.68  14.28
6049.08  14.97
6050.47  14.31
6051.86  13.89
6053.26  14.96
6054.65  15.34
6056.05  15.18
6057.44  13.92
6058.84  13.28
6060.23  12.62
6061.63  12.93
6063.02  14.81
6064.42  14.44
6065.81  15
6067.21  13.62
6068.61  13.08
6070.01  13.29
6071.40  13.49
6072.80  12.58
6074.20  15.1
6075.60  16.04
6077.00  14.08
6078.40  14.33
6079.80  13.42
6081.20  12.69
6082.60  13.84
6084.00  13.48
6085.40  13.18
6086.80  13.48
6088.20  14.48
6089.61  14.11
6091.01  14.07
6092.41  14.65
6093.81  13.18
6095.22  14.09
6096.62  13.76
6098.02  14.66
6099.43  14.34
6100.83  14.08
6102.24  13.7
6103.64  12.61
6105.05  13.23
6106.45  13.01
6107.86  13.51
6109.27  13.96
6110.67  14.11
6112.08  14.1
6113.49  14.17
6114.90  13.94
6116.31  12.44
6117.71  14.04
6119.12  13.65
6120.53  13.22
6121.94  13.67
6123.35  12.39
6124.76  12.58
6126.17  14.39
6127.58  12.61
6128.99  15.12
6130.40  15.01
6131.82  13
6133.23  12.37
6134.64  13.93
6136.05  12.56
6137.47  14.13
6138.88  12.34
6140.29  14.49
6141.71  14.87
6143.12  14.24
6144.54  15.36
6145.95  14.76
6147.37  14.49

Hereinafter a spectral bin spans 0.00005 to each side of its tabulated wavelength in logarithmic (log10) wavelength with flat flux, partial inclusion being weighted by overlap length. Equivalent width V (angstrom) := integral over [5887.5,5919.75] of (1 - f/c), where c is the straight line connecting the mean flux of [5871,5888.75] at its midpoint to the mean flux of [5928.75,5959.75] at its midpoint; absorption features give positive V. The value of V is 1.6 angstrom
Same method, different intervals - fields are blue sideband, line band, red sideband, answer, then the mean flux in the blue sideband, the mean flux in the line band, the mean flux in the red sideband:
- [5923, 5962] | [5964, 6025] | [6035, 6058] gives 1.46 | 13.6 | 13.6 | 14.3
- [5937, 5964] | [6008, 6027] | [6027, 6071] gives 0.55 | 13.7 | 13.6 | 14.1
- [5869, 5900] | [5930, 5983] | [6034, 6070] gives -3.08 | 12.2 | 13.8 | 14.1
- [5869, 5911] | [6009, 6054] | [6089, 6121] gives -1.88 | 12.6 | 13.9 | 13.8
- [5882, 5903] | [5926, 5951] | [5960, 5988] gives -1.25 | 11.5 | 13.5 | 14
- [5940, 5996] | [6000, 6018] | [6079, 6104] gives 0.51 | 13.8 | 13.4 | 13.8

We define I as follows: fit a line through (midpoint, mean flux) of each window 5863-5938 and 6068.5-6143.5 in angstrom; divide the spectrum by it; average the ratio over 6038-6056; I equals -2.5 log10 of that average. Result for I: -0.07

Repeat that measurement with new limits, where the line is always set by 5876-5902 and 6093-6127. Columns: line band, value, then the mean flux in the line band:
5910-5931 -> -0.119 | 13.5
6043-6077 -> -0.070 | 14.1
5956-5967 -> -0.161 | 14.4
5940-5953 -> -0.101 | 13.5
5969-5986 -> -0.091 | 13.6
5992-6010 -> -0.060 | 13.5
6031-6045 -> -0.089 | 14.1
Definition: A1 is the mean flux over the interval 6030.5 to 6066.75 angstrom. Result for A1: 14.2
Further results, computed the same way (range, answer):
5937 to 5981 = 13.8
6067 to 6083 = 13.8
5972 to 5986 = 13.4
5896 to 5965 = 13.6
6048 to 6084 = 14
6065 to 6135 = 13.7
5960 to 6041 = 13.8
